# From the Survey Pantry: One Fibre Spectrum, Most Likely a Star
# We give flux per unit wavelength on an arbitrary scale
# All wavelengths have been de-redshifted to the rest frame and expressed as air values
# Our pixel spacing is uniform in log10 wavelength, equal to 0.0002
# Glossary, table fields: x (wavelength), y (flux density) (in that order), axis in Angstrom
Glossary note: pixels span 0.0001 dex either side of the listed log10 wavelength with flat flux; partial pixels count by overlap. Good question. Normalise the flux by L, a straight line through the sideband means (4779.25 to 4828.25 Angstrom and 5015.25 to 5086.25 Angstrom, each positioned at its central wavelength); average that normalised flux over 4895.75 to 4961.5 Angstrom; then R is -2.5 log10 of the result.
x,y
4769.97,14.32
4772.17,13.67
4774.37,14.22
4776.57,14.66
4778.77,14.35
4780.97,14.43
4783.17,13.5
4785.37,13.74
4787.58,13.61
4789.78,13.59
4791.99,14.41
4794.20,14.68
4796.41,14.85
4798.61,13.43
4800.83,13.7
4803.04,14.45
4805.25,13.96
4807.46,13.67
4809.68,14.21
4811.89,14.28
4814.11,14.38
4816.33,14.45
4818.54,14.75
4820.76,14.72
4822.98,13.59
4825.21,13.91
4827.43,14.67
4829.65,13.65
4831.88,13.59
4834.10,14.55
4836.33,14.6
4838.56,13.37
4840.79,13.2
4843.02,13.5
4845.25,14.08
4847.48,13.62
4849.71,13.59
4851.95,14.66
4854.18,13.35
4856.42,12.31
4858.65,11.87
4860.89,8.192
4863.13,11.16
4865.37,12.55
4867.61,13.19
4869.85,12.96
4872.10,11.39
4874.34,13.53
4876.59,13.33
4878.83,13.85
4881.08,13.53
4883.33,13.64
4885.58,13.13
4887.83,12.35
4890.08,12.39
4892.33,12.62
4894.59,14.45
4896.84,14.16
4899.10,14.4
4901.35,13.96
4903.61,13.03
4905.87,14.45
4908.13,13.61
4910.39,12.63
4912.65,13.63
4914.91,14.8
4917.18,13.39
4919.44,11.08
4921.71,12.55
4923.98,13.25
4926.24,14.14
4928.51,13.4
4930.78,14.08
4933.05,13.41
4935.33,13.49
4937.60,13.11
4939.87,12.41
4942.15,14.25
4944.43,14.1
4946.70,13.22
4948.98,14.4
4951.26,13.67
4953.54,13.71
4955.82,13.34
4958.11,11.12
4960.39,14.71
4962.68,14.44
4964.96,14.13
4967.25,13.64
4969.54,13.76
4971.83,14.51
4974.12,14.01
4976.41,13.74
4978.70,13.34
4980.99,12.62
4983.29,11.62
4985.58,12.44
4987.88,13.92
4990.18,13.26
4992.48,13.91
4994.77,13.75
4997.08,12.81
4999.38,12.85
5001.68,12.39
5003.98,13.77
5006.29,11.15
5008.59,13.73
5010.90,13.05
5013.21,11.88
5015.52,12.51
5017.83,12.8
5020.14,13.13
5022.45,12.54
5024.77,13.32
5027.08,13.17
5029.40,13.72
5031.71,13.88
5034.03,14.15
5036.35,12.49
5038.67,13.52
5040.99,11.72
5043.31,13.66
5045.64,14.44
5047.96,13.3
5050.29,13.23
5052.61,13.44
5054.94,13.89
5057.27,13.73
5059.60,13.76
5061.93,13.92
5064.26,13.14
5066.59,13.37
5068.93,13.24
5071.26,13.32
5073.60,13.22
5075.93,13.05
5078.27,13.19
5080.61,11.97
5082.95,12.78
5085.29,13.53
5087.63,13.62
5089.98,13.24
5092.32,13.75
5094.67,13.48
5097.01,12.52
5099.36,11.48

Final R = 0.016 mag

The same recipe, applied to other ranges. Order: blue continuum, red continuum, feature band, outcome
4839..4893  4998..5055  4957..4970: -0.052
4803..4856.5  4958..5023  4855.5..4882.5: 0.121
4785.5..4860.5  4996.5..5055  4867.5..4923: 0.024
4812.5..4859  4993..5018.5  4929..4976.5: -0.043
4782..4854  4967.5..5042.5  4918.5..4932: 0.031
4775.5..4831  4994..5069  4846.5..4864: 0.131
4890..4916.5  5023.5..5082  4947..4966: -0.006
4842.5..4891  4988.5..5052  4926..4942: -0.040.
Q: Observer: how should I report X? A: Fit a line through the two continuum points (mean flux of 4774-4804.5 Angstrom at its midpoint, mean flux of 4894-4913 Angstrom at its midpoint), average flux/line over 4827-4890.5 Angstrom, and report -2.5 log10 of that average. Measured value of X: 0.07 mag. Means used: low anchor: 14.1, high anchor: 13.8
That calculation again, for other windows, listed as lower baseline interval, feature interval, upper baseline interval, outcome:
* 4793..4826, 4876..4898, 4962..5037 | 0.04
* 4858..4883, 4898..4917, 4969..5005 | -0.09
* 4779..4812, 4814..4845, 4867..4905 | -0.02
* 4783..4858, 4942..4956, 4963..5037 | -0.03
